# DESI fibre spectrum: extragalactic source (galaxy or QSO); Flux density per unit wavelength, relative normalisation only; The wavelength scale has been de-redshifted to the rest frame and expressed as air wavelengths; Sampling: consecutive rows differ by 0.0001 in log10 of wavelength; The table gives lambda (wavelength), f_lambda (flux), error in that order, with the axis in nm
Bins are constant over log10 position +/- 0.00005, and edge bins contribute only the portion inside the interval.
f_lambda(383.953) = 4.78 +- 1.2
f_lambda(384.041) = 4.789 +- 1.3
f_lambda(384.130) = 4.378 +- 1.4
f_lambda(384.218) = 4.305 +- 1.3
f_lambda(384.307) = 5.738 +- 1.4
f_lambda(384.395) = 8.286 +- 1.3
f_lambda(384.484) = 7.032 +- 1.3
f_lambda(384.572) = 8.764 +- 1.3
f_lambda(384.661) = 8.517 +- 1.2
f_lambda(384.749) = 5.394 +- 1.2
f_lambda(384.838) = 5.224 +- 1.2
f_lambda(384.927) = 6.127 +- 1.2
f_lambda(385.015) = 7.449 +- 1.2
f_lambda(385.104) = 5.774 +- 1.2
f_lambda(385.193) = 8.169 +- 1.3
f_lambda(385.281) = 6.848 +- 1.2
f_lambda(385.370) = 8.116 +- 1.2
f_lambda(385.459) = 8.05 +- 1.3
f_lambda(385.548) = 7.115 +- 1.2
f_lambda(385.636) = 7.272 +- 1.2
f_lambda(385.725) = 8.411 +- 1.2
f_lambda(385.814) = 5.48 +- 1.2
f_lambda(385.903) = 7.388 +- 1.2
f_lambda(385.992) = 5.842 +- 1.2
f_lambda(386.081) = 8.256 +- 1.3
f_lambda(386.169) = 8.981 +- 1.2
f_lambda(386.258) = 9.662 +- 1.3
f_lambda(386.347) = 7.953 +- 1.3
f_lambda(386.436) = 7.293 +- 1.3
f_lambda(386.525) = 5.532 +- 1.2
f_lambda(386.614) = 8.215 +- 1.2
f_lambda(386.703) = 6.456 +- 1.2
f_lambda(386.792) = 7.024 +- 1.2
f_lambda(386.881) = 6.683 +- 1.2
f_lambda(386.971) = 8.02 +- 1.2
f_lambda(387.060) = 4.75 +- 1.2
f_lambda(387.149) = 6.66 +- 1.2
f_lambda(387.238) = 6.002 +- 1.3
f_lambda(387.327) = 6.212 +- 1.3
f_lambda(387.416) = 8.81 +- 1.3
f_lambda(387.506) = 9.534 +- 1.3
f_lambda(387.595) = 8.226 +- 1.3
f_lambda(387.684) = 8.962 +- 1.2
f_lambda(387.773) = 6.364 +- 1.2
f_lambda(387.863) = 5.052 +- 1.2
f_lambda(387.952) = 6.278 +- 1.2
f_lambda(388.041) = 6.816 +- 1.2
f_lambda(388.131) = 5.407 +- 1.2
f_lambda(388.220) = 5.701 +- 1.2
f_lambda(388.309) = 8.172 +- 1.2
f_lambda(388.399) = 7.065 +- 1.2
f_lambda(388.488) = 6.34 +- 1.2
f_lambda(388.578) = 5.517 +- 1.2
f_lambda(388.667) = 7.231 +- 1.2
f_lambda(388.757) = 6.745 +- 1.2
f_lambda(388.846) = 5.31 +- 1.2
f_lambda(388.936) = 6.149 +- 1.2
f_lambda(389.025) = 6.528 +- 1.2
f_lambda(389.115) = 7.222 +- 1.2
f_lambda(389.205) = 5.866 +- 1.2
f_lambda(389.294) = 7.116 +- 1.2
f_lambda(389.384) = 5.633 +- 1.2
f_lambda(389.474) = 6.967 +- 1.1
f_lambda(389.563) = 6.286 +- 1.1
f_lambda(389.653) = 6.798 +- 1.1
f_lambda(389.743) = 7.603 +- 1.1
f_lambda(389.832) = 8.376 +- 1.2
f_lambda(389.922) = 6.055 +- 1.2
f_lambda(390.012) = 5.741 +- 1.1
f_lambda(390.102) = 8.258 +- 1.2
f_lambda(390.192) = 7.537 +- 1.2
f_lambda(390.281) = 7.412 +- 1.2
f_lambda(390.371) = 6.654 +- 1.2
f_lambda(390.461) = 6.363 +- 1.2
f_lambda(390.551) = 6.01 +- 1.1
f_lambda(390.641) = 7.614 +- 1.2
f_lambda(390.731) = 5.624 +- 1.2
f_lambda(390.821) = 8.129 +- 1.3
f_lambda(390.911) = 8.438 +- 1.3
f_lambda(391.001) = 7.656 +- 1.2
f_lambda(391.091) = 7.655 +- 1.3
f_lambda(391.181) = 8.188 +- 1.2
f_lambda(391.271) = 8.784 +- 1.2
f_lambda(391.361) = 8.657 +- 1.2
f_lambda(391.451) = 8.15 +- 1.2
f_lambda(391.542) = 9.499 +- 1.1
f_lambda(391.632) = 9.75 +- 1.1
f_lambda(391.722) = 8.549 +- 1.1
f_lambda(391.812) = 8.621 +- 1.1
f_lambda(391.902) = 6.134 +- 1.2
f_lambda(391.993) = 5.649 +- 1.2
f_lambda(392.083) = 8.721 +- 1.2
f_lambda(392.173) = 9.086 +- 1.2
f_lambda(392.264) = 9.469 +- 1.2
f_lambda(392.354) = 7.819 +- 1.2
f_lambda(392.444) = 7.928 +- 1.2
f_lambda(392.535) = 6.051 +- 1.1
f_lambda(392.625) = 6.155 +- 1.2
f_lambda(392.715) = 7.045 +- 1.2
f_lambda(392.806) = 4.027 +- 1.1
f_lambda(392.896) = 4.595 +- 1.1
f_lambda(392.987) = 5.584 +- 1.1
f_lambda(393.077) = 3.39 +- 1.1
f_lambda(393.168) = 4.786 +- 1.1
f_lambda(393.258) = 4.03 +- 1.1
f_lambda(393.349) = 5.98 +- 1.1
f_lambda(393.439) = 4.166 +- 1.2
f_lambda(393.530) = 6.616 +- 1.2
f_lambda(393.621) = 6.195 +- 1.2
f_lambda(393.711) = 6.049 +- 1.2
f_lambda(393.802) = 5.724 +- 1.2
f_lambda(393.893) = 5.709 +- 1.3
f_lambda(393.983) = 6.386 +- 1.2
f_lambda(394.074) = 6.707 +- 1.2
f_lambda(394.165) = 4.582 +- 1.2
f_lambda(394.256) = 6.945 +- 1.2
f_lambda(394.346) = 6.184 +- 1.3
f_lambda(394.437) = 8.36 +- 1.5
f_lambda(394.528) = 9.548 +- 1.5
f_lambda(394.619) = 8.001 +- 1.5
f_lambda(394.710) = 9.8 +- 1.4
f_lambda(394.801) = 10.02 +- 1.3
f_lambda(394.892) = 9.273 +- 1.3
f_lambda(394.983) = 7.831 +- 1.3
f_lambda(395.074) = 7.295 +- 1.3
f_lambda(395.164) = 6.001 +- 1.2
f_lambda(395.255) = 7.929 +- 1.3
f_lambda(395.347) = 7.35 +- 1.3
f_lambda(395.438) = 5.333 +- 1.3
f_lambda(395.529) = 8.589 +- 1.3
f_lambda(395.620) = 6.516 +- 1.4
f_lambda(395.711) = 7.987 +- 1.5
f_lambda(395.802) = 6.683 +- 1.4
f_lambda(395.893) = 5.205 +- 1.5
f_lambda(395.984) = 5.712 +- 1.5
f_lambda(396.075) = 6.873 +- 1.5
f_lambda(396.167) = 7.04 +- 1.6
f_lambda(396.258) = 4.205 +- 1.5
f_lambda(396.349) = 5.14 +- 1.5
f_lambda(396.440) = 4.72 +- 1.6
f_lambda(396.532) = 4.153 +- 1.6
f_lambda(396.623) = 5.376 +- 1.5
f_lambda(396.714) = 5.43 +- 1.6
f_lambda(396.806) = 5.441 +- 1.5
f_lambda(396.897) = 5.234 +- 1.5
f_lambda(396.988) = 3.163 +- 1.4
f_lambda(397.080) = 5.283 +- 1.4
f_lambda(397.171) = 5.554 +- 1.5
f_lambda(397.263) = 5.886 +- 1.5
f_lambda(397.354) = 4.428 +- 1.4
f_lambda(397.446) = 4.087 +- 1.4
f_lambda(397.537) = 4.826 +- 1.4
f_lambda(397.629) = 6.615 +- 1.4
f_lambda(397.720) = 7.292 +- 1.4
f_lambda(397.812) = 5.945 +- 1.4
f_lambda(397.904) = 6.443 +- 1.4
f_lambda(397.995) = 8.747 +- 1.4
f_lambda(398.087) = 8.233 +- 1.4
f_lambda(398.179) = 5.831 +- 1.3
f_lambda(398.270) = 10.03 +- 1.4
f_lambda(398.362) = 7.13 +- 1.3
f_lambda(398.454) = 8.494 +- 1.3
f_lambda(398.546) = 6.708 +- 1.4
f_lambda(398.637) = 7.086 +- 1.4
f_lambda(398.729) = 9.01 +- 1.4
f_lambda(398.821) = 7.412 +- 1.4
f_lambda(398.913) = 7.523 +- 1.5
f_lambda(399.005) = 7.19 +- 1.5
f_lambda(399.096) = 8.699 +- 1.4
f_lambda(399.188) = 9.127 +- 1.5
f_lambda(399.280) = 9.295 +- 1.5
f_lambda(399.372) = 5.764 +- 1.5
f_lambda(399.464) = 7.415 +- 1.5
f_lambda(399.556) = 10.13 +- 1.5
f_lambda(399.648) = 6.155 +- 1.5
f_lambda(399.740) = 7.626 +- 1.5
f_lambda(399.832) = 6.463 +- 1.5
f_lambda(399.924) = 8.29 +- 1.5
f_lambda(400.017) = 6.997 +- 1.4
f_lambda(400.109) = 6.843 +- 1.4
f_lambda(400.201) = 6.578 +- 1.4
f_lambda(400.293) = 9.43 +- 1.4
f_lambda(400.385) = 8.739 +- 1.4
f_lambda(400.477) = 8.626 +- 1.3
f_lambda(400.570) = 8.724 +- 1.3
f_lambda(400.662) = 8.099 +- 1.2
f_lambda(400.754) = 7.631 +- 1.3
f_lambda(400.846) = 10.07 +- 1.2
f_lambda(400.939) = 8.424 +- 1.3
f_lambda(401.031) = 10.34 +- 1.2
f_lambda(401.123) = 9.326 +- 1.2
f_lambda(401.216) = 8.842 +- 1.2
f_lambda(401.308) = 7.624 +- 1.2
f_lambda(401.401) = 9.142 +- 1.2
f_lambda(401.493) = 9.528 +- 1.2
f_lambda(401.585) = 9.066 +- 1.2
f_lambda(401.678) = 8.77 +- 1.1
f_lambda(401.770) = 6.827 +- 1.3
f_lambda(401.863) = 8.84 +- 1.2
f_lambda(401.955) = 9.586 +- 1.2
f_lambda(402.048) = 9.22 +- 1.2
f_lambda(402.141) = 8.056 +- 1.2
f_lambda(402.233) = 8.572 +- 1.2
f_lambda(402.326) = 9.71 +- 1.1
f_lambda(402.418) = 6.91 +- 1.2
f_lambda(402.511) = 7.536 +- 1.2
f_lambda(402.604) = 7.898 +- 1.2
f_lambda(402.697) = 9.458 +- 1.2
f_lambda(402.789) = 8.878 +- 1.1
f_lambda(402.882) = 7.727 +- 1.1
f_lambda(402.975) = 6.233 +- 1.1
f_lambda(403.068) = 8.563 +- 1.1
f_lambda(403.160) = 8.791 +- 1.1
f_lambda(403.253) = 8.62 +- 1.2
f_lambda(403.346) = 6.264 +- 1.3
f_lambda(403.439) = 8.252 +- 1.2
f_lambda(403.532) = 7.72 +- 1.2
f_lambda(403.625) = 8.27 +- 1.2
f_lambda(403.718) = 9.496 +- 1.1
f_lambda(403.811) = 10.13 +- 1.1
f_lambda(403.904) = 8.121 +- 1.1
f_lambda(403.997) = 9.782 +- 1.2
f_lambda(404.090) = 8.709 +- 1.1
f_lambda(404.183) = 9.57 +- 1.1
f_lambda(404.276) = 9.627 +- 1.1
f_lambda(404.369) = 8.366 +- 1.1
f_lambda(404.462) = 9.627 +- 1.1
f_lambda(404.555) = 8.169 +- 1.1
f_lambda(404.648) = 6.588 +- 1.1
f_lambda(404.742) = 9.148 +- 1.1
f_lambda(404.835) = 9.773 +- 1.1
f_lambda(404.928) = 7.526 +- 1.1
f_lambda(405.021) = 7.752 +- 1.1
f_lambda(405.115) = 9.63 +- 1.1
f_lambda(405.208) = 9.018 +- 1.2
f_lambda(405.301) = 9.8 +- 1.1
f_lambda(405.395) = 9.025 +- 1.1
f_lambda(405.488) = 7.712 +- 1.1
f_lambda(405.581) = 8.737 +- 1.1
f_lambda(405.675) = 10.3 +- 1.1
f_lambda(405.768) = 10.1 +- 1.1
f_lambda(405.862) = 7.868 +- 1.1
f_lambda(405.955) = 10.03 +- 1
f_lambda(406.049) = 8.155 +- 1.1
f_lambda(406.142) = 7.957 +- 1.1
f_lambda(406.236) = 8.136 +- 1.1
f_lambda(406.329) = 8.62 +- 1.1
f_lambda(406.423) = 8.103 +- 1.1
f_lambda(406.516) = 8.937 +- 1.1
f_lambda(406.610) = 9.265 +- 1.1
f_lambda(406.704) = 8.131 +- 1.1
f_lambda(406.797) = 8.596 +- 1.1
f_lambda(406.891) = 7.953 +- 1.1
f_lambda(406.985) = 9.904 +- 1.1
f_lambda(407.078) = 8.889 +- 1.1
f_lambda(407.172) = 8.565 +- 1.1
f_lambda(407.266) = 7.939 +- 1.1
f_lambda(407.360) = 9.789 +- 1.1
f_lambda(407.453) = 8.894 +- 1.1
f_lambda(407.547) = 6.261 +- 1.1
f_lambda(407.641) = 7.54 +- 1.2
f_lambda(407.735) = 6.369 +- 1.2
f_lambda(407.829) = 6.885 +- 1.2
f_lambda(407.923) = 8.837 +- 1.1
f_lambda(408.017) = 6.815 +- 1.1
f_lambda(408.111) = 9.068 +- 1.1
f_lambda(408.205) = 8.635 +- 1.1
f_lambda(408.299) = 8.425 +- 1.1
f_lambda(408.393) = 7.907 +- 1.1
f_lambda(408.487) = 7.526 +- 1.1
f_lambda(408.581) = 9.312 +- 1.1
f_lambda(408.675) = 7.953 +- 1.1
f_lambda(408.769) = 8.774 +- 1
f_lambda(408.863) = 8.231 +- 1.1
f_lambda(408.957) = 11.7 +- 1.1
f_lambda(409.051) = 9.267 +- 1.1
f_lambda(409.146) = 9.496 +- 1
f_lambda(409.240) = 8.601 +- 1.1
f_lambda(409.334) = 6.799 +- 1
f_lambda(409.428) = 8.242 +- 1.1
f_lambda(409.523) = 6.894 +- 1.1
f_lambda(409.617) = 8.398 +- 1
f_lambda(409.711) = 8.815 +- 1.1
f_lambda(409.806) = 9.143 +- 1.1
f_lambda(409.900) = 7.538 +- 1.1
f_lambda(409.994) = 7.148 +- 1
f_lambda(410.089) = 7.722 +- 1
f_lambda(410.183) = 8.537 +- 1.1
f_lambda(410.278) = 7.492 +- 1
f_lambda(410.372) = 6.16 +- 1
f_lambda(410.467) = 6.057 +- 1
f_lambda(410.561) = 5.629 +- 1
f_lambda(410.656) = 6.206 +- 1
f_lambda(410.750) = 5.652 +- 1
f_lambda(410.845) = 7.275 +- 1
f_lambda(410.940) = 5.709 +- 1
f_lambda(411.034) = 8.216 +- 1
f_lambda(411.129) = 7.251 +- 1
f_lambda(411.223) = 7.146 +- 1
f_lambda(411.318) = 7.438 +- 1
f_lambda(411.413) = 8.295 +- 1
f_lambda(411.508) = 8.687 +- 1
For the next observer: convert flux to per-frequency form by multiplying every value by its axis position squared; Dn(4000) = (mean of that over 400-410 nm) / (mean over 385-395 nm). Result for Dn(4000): 1.3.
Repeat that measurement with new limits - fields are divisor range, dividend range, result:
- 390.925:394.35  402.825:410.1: 1.34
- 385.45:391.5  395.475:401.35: 1.05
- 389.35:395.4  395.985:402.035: 1.07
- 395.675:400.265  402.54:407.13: 1.35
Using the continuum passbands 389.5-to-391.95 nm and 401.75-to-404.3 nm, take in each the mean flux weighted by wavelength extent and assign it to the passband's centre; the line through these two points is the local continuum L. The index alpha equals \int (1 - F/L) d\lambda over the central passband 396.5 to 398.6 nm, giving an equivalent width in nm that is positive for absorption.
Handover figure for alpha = 0.51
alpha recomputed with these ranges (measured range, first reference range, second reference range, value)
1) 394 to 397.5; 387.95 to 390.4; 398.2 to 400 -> 0.48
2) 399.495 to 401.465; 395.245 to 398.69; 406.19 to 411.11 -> -0.45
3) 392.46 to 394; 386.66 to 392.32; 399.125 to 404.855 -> 0.42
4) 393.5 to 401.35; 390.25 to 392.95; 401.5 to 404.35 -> 0.90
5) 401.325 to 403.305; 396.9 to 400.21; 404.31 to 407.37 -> -0.14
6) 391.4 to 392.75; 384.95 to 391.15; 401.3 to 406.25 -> -0.09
